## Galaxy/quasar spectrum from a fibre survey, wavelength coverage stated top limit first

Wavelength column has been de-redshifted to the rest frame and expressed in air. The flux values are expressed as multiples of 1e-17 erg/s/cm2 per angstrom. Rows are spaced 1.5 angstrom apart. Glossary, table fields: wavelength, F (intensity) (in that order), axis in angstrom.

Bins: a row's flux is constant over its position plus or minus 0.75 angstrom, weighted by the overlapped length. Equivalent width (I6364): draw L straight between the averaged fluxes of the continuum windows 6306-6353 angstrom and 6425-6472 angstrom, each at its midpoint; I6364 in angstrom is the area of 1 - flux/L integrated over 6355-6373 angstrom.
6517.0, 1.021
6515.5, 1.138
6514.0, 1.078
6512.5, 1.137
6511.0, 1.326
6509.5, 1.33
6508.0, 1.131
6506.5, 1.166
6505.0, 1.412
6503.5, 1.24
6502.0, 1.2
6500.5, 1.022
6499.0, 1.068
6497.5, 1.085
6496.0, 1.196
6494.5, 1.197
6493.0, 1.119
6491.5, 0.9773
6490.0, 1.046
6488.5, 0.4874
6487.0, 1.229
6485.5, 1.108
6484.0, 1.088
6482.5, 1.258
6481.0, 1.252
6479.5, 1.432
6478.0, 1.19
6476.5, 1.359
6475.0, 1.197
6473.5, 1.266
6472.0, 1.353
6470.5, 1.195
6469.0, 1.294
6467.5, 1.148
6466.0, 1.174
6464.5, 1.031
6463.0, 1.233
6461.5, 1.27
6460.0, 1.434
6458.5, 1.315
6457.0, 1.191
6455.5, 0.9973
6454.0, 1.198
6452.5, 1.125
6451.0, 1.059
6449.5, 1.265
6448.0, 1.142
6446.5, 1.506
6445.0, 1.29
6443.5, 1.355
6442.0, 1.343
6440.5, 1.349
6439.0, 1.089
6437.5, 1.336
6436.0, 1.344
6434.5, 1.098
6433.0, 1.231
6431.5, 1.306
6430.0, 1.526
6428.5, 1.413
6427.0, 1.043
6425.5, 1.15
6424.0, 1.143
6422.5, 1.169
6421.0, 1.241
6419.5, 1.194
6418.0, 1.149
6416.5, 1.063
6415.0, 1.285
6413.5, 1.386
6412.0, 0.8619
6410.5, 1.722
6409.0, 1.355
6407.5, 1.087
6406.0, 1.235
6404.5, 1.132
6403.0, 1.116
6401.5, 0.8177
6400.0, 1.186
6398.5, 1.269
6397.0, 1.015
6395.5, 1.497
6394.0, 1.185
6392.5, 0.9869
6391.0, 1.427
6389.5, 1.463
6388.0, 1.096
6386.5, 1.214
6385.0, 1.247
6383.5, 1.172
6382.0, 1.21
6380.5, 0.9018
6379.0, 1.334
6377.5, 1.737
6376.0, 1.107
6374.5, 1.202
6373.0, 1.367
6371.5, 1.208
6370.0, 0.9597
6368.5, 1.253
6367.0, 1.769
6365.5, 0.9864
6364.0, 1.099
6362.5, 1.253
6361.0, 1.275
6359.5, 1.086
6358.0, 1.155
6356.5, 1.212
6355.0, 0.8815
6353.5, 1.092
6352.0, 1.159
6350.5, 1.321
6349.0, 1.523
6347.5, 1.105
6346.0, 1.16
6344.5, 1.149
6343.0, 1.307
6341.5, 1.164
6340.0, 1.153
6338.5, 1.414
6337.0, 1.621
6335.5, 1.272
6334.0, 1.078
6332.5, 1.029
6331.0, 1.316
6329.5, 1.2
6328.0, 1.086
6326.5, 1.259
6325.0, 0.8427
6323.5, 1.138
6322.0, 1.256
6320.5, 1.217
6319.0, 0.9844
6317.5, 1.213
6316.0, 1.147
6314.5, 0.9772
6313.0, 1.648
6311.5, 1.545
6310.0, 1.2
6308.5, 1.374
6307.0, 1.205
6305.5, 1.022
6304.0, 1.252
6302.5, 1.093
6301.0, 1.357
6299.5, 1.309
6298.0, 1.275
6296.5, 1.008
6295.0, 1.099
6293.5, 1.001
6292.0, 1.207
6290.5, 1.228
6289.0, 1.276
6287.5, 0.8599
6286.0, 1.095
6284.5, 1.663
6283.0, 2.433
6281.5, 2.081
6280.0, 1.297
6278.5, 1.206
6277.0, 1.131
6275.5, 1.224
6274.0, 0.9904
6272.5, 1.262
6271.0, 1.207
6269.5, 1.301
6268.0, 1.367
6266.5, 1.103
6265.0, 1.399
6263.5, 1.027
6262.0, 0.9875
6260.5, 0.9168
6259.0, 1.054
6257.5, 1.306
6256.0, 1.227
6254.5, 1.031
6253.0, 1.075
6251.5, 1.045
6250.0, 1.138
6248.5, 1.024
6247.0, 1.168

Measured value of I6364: 0.5 angstrom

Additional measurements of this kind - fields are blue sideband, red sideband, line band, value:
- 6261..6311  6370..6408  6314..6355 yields 1.5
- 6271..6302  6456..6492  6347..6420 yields 1.7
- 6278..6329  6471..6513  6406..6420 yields -0.3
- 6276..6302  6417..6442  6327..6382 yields 2.7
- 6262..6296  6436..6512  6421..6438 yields -0.4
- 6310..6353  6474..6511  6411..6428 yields 0.3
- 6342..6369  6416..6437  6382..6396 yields -0.4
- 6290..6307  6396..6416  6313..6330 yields 0.5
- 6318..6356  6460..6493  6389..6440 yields -1.7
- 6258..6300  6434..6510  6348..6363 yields 0.5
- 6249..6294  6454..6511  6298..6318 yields -0.5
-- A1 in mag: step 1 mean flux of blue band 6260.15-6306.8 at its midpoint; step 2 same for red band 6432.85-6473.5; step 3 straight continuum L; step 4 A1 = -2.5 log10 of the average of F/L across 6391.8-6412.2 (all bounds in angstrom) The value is 0.05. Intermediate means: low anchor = 1.25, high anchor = 1.24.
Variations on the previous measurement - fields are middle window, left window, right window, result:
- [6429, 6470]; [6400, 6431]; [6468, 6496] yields -0.05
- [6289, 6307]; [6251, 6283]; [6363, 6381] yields 0.06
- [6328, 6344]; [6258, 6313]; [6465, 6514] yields -0.01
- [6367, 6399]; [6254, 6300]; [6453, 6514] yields -0.03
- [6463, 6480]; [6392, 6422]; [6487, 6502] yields -0.15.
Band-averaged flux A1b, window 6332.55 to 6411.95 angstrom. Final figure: 1.22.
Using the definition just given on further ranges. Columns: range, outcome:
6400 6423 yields 1.19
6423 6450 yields 1.27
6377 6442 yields 1.23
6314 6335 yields 1.13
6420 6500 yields 1.21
